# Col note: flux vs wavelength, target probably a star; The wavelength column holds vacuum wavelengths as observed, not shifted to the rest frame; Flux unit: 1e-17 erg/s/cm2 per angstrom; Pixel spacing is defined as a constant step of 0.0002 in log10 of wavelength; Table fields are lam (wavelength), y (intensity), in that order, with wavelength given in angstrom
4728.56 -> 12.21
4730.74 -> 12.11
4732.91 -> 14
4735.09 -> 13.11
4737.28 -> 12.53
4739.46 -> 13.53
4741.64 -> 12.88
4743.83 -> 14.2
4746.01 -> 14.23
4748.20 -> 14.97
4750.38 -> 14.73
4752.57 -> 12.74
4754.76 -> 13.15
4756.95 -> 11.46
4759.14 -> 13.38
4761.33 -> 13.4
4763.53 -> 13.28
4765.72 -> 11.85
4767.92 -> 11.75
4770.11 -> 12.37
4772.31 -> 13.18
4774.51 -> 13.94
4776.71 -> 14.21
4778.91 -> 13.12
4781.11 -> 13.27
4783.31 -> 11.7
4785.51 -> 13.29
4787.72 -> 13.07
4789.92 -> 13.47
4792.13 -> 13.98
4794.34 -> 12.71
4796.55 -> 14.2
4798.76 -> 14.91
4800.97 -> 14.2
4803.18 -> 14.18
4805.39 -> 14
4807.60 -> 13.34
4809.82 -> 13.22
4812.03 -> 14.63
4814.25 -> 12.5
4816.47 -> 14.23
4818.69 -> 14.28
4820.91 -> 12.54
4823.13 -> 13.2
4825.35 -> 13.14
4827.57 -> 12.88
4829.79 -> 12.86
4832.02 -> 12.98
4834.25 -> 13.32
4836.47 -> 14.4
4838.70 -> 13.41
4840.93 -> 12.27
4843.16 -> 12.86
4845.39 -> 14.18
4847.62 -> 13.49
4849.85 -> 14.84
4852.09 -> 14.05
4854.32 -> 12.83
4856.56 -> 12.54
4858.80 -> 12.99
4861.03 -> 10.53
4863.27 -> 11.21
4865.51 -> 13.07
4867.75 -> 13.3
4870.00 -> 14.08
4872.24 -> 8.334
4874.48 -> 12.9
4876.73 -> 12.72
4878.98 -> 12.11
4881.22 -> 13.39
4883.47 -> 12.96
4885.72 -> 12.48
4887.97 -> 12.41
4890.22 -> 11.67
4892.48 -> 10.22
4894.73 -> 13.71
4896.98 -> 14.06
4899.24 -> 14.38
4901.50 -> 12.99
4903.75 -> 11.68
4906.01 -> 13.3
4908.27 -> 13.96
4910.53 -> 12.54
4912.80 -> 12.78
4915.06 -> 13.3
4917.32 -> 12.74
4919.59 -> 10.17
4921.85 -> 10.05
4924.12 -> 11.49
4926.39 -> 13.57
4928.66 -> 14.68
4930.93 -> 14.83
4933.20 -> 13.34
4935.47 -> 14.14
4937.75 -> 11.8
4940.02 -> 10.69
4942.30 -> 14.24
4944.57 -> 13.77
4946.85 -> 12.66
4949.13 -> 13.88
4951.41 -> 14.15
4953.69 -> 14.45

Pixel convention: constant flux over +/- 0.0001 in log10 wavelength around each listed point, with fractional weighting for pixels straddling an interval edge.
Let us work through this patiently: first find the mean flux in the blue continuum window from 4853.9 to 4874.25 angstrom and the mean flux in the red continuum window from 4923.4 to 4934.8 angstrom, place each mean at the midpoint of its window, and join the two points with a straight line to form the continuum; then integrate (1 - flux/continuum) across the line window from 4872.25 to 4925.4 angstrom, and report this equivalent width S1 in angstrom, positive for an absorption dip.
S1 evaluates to 2.0 angstrom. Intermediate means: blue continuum 12.1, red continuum 13.7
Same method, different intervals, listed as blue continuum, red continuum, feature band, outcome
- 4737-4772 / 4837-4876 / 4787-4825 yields -2.1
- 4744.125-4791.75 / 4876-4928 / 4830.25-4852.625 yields -1.2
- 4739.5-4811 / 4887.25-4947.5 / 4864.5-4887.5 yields 0.8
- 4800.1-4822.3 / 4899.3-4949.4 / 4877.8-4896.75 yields 1.0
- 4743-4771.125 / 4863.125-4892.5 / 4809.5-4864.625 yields -2.5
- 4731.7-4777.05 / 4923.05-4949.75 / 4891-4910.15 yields 0.4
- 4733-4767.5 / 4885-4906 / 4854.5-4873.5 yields 1.1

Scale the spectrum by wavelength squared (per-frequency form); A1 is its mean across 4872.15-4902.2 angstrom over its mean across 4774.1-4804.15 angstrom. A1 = 0.97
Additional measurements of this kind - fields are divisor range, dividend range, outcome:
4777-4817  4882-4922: 0.97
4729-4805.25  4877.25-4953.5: 1.03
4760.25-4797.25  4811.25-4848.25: 1.04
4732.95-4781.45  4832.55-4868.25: 1.03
